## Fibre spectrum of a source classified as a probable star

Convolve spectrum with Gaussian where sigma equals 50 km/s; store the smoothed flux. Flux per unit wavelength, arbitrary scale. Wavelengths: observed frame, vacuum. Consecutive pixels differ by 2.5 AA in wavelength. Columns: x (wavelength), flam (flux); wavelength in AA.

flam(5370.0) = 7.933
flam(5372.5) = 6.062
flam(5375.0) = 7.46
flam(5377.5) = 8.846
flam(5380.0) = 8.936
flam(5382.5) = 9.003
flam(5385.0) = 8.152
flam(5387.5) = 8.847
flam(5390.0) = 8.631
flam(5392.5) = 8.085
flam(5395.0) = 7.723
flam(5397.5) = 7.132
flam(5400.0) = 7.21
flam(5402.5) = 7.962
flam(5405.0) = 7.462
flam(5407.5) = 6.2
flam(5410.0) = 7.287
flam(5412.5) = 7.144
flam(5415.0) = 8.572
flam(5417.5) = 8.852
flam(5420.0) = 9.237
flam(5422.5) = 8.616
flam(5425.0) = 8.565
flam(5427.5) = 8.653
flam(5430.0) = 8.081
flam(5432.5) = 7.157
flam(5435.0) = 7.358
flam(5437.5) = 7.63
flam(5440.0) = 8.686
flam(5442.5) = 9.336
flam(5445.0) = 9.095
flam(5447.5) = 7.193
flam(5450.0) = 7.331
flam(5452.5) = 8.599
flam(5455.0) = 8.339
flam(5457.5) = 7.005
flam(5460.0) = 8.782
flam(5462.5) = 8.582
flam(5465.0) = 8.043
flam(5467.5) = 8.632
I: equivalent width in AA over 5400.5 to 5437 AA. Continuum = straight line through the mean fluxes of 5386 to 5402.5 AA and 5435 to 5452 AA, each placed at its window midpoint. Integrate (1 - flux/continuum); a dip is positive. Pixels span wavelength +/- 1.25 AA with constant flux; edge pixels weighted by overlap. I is 0.6 AA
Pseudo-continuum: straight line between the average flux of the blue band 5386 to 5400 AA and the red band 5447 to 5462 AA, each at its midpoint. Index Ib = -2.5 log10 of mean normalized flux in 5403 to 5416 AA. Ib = 0.09 mag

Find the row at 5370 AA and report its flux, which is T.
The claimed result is 7.933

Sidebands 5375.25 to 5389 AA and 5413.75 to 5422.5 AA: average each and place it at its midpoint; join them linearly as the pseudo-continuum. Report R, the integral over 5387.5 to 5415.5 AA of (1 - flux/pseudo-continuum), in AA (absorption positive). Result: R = 3.7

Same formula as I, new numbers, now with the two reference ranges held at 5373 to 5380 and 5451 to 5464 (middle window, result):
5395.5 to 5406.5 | 0.93 AA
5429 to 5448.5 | 0.29 AA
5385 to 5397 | -0.19 AA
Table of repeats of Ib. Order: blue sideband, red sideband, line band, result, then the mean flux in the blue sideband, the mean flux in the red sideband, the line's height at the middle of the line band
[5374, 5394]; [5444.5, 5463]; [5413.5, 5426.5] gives -0.06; 8.5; 8.06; 8.27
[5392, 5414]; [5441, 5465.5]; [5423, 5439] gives -0.02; 7.35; 8.24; 7.84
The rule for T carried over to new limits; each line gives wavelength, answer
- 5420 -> 9.237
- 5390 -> 8.631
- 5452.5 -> 8.599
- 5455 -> 8.339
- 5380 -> 8.936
